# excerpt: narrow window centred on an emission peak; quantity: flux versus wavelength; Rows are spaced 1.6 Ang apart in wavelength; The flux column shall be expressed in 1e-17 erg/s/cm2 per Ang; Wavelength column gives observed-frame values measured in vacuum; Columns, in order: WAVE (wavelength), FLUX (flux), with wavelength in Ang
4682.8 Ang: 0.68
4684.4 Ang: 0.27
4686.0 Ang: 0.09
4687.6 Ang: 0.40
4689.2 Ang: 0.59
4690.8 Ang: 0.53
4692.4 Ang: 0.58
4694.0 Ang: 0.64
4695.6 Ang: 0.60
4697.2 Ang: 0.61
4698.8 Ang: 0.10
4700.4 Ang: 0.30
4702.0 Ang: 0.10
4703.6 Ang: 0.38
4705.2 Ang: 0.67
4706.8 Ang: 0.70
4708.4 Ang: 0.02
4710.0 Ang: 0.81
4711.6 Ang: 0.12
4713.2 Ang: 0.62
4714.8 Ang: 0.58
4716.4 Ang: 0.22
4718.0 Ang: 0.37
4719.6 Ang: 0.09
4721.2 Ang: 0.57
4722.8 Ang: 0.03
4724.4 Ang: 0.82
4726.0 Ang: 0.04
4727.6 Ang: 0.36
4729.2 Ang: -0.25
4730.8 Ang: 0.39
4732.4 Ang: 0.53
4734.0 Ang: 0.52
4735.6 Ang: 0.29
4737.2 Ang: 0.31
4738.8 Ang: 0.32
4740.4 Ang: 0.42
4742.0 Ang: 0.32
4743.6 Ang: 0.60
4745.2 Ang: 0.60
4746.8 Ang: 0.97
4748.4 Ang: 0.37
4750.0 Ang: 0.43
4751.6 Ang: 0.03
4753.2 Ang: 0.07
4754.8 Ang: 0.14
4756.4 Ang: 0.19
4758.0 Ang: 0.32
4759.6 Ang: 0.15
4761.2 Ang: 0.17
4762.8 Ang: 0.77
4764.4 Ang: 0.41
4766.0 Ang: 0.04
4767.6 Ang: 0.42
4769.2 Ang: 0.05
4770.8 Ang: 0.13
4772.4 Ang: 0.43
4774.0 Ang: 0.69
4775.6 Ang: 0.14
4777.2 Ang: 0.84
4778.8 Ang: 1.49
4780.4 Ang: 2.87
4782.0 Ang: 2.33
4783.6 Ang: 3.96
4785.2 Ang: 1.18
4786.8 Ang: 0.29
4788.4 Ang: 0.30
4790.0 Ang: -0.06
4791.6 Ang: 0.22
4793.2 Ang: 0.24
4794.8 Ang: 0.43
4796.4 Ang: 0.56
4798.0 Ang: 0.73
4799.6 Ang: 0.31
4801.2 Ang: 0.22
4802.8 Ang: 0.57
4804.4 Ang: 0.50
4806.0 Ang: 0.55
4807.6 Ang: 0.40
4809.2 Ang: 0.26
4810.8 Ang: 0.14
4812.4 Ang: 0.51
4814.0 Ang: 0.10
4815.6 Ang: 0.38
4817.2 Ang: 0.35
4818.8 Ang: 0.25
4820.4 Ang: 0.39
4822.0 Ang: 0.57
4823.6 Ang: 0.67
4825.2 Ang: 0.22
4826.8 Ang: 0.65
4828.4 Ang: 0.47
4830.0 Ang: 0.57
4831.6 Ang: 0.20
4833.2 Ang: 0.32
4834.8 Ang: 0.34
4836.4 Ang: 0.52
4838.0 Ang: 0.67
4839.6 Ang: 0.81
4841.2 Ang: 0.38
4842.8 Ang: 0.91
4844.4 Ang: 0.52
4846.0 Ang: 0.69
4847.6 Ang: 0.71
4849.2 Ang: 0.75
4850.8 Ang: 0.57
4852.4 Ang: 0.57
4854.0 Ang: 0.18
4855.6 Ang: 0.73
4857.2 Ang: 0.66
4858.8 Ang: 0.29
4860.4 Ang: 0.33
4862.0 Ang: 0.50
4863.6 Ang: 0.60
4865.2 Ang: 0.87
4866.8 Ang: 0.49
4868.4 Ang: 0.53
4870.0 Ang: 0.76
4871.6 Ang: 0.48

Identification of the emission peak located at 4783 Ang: [O II]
